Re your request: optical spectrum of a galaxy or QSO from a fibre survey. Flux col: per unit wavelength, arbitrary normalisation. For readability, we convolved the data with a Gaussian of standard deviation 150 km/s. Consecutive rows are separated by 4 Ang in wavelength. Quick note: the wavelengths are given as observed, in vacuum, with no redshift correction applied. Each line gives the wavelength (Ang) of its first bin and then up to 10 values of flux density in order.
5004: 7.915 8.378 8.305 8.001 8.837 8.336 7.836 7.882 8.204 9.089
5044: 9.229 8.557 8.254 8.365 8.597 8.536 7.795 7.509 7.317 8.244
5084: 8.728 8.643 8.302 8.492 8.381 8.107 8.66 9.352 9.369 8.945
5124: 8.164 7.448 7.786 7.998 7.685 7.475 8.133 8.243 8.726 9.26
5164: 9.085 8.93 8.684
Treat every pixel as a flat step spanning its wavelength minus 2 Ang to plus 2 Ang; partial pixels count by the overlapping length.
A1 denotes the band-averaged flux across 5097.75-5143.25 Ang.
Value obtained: 8.33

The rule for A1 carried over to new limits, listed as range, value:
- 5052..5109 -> 8.26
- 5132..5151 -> 7.84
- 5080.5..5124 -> 8.66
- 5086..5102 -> 8.45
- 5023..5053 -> 8.43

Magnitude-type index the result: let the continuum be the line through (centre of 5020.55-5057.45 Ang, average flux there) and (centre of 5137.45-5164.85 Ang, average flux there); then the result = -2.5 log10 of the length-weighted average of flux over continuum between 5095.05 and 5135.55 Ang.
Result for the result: -0.01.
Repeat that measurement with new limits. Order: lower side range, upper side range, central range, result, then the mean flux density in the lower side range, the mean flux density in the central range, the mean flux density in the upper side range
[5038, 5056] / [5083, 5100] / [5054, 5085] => 0.07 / 8.74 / 8.12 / 8.51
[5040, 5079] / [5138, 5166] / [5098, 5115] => -0.04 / 8.28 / 8.67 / 8.37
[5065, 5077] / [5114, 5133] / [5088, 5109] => -0.05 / 7.64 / 8.4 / 8.37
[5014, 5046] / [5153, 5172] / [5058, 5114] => 0.04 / 8.43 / 8.33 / 8.93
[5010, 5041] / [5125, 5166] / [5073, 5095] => 0.00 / 8.29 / 8.22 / 8.18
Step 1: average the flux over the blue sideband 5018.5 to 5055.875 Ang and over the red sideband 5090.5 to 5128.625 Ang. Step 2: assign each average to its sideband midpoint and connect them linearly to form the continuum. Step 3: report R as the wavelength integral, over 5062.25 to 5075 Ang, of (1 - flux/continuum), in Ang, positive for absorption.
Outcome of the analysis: 0.9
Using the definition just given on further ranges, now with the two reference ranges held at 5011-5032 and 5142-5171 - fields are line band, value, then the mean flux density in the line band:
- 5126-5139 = 1.16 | 7.74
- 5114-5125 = -0.55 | 8.89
